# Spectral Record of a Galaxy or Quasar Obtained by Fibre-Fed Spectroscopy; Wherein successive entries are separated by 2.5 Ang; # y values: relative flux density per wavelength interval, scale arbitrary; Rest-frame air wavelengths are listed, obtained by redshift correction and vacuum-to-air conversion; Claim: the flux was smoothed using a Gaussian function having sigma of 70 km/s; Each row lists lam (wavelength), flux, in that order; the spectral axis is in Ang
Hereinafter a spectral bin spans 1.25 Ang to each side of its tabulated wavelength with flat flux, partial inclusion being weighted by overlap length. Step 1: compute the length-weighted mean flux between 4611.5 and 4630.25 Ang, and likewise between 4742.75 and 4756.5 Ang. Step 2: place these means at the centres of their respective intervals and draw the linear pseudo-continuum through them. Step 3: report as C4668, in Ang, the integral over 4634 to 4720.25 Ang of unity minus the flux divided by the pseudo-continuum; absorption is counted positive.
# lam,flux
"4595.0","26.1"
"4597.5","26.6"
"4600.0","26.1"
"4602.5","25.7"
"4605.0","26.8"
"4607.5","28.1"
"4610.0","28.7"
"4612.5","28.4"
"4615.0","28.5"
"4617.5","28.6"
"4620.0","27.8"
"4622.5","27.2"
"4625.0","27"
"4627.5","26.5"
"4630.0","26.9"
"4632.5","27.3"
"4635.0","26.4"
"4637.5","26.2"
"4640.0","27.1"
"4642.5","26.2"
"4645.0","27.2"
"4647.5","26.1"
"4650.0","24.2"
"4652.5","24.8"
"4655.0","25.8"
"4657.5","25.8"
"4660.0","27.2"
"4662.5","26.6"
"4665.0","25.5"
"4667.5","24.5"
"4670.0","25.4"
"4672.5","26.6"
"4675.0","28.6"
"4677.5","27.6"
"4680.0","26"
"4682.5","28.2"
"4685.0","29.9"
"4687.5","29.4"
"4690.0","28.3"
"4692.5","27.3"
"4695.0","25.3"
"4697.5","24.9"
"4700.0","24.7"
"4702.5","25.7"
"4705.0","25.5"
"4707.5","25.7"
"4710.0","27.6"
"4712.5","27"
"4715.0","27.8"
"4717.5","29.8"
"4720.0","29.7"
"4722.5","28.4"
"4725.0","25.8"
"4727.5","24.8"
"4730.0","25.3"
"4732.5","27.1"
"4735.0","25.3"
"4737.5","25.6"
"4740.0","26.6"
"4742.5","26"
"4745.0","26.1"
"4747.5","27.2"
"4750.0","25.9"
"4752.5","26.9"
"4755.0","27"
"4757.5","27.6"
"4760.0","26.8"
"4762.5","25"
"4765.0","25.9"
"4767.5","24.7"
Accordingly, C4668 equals 1.6 Ang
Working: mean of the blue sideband 27.6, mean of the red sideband 26.6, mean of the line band 26.7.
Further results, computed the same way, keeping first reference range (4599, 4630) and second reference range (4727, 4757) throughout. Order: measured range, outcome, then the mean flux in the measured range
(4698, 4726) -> -0.54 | 27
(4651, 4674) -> 0.99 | 25.8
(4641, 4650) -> 0.31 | 26.2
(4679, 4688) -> -0.53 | 28.4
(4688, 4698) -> -0.04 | 26.8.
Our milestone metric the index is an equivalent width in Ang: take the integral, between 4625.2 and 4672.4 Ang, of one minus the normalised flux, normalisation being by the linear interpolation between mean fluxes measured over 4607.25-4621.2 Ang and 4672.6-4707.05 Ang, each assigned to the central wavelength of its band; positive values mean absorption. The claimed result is 2.7 Ang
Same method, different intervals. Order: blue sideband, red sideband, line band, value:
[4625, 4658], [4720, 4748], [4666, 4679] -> -0.1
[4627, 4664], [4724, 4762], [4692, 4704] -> 0.4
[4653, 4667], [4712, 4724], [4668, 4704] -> 0.3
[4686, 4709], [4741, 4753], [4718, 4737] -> -0.2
